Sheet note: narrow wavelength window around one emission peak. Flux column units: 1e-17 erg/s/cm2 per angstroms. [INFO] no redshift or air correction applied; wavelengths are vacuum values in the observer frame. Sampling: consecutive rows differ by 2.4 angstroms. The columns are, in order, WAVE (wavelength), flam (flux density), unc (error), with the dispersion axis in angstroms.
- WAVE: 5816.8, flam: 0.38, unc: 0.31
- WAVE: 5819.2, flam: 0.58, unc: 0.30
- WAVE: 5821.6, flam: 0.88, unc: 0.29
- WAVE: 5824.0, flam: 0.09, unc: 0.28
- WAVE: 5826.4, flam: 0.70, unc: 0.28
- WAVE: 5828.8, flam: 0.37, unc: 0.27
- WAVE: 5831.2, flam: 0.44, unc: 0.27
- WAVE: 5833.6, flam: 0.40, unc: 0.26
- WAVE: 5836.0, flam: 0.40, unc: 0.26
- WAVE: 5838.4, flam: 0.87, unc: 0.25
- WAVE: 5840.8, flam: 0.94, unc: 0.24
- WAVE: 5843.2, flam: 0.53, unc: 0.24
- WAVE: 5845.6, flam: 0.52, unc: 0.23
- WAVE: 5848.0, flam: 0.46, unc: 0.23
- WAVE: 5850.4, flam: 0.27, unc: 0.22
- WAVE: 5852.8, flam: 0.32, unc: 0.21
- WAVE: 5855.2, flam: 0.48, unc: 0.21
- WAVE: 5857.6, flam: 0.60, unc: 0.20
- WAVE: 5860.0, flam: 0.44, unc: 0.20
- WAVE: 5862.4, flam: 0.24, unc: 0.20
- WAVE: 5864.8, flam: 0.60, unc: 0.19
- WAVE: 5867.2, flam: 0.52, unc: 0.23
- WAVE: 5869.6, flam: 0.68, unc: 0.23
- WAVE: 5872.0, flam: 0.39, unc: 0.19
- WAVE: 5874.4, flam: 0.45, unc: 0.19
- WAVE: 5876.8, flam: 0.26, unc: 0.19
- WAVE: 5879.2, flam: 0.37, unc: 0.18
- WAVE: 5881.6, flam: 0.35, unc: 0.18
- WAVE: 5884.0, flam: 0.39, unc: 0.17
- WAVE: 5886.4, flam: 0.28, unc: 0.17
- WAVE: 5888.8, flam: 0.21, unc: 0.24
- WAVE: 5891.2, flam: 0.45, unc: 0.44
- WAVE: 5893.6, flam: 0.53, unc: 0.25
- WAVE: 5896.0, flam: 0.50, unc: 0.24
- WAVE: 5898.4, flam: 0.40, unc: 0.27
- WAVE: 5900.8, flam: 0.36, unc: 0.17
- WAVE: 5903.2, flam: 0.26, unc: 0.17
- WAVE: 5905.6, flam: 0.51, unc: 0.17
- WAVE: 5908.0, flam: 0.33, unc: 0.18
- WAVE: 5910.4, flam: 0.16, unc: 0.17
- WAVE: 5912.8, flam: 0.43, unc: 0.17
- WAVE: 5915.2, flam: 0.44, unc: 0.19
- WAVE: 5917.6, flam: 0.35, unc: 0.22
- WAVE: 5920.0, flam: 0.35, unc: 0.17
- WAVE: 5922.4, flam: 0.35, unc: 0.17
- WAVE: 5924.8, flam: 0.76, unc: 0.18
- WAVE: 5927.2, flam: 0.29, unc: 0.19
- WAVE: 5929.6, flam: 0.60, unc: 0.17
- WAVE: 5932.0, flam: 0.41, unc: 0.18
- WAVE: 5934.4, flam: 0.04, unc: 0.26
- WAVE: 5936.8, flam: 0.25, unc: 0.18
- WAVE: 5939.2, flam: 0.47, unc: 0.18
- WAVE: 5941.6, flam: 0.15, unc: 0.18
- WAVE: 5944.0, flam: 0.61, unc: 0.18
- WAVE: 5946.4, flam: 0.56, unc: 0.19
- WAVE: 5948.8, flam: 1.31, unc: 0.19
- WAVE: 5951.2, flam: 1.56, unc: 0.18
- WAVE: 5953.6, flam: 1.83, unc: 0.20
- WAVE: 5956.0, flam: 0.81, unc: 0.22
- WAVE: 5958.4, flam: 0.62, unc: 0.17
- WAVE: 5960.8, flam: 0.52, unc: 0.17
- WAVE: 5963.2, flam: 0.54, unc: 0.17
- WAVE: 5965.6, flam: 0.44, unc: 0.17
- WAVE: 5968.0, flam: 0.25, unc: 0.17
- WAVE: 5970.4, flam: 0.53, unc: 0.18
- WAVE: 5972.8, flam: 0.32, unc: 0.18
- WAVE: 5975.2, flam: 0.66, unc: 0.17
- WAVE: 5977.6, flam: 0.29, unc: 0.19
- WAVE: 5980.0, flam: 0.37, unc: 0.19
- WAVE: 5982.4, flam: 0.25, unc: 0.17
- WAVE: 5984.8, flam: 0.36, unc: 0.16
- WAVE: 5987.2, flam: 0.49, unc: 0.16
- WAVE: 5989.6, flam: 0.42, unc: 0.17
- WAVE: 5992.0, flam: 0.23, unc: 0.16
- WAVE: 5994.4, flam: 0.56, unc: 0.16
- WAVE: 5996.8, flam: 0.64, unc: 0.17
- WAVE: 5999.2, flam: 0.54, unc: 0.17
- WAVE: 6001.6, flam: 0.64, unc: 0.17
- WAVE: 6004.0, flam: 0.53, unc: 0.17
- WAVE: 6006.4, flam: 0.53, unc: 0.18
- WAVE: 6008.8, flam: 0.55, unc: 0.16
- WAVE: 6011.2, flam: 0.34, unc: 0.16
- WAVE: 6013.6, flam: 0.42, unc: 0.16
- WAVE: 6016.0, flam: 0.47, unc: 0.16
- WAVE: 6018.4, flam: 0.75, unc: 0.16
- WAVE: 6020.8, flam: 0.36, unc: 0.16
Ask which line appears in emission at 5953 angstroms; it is [O II] 3727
